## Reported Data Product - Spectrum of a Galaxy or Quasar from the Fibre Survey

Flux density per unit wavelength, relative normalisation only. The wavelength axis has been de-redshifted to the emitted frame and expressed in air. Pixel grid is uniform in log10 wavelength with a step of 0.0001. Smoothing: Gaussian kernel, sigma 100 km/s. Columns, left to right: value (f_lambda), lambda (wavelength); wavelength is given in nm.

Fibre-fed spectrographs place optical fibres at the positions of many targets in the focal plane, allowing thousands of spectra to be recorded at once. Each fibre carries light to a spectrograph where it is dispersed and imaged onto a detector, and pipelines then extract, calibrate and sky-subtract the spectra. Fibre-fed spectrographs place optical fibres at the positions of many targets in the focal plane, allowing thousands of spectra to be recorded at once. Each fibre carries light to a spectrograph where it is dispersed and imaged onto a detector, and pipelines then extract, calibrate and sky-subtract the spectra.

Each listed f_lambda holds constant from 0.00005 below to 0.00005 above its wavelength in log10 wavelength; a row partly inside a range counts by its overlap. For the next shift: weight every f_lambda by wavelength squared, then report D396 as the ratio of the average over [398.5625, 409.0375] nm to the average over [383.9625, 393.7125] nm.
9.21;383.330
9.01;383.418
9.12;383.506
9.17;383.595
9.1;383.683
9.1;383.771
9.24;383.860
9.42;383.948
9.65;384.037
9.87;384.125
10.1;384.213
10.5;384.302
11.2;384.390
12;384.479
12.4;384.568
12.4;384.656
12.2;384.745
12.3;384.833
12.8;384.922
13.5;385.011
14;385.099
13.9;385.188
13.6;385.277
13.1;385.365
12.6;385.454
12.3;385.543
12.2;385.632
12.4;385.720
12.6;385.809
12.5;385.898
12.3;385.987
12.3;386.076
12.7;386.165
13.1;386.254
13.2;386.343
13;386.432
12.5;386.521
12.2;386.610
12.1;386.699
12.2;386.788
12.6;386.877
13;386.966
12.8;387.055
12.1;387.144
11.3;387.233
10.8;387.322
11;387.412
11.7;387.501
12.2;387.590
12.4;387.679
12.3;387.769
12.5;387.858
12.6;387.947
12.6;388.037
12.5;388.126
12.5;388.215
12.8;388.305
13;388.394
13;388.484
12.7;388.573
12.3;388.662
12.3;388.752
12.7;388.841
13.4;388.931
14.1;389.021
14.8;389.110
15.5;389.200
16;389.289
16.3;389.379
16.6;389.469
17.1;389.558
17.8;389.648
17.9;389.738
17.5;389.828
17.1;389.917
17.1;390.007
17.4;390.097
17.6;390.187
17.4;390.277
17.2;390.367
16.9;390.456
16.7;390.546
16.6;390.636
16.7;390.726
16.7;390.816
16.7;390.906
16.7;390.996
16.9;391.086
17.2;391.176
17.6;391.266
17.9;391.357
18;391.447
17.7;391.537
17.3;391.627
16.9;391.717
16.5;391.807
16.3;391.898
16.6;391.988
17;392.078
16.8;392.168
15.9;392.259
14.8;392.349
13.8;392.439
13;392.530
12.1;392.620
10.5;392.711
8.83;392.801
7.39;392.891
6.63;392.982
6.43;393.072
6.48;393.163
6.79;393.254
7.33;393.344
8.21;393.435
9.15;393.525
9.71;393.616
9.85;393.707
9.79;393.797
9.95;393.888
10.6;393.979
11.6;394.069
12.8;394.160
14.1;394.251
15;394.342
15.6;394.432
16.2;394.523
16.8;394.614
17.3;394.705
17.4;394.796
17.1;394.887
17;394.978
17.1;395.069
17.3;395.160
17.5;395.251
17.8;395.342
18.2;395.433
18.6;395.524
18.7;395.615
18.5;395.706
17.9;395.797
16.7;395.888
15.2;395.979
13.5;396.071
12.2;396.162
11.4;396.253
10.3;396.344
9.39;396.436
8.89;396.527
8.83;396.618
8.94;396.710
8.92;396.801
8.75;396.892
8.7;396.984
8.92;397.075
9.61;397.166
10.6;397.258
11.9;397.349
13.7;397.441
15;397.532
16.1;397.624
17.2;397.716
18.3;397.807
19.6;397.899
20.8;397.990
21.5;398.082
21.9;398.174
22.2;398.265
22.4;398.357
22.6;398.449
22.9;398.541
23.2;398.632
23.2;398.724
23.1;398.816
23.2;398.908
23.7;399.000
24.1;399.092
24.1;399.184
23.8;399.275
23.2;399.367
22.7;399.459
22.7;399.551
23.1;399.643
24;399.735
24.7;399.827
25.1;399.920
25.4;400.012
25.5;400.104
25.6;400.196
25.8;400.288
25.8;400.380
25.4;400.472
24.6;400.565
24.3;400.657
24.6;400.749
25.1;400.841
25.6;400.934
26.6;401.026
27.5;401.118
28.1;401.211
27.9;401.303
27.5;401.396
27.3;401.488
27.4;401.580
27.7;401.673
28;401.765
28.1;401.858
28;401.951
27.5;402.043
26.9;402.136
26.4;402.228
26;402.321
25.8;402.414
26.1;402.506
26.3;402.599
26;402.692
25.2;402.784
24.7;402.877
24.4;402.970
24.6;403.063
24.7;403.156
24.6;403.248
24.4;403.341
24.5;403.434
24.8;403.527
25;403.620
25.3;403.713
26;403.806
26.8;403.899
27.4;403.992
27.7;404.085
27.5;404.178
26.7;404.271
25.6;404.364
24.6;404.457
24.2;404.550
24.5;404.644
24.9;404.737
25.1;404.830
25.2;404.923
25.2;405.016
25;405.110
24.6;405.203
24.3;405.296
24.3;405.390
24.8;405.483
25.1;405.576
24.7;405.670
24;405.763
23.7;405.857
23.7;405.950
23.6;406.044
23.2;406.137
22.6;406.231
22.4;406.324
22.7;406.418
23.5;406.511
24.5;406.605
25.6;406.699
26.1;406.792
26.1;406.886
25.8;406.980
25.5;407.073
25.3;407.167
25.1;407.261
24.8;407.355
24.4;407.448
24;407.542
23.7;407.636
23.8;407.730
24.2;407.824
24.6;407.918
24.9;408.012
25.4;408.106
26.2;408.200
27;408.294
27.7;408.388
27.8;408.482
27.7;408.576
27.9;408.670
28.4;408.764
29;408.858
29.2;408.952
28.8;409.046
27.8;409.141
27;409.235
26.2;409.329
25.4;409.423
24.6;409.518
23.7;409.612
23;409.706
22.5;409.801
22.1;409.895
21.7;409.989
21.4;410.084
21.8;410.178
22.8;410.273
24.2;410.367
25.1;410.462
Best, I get 2.03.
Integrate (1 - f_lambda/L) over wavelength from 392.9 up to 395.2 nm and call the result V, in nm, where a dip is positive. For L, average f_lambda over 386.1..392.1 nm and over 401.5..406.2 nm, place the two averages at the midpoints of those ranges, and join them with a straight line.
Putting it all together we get 0.79 nm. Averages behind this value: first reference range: 14.7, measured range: 12.2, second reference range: 25.5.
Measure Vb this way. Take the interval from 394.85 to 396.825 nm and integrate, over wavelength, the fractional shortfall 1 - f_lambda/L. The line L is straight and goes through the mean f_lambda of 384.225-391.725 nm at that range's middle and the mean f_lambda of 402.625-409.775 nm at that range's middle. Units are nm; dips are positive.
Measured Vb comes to 0.45 nm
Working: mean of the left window 14.1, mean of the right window 25.3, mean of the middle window 14.6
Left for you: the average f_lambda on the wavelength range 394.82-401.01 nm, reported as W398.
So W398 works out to 18.9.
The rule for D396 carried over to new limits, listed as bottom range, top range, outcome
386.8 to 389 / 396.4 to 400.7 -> 1.66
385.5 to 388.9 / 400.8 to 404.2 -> 2.29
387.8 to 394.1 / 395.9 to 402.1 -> 1.54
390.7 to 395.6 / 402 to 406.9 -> 1.87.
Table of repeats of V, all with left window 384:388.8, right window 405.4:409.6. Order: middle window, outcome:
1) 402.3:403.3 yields -0.12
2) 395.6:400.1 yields 0.40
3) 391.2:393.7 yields 0.49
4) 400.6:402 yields -0.35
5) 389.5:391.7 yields -0.34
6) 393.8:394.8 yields 0.19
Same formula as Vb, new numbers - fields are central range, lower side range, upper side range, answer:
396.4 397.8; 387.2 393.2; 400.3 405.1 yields 0.65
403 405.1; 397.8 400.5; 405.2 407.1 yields -0.12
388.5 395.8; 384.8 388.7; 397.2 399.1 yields 0.46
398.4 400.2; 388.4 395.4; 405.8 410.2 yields -0.41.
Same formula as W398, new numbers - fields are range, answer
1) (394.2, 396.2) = 16.6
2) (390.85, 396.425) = 14.2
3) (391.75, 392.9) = 14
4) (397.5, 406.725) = 24.5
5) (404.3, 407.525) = 24.6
